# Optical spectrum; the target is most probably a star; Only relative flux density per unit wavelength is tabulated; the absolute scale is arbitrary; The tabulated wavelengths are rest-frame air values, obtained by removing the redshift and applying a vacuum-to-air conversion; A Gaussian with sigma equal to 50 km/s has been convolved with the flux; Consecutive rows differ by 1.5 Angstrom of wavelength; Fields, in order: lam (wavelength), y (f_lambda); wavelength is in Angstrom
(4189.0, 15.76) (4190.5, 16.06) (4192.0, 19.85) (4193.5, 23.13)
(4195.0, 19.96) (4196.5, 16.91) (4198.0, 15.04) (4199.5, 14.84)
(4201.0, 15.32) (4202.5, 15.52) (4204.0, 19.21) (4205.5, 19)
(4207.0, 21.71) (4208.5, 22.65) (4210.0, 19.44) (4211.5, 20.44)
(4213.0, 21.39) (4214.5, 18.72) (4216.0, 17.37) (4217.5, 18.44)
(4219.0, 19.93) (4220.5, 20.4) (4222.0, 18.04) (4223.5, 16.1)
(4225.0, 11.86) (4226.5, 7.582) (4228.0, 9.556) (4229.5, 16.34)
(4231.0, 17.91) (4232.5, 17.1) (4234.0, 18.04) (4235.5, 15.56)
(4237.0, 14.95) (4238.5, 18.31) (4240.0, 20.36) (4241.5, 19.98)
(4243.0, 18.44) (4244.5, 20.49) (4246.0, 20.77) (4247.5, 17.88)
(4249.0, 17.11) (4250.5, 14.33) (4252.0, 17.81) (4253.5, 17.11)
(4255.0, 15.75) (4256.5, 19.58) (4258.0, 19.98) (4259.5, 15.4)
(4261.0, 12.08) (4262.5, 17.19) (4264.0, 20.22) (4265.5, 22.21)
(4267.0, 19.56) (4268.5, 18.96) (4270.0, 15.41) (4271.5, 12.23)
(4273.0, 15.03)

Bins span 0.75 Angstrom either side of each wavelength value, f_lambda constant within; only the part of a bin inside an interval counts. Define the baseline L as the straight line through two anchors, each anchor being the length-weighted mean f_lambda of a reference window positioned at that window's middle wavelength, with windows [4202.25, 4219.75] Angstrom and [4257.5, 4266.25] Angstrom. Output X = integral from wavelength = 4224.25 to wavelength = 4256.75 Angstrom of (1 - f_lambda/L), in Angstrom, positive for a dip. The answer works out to 3.3 Angstrom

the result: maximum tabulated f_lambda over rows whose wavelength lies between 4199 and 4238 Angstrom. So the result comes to 22.65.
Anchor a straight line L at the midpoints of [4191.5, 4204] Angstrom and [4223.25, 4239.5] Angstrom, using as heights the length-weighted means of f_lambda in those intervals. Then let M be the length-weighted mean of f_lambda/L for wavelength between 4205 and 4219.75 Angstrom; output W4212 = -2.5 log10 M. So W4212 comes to -0.21 mag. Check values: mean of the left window 17.6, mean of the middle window 19.9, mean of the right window 14.9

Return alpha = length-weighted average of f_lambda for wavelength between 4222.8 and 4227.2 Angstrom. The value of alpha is 11.8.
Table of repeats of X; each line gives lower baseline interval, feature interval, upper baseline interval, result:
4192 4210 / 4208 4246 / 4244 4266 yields 1.2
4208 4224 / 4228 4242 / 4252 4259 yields 1.2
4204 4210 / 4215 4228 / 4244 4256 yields 2.5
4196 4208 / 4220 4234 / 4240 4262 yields 2.0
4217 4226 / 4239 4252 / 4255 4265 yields -1.0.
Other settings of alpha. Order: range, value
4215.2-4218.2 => 17.9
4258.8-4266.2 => 17.4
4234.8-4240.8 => 17.3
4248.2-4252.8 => 16.4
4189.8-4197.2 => 19.2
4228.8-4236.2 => 17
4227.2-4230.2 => 12.8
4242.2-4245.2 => 19.5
